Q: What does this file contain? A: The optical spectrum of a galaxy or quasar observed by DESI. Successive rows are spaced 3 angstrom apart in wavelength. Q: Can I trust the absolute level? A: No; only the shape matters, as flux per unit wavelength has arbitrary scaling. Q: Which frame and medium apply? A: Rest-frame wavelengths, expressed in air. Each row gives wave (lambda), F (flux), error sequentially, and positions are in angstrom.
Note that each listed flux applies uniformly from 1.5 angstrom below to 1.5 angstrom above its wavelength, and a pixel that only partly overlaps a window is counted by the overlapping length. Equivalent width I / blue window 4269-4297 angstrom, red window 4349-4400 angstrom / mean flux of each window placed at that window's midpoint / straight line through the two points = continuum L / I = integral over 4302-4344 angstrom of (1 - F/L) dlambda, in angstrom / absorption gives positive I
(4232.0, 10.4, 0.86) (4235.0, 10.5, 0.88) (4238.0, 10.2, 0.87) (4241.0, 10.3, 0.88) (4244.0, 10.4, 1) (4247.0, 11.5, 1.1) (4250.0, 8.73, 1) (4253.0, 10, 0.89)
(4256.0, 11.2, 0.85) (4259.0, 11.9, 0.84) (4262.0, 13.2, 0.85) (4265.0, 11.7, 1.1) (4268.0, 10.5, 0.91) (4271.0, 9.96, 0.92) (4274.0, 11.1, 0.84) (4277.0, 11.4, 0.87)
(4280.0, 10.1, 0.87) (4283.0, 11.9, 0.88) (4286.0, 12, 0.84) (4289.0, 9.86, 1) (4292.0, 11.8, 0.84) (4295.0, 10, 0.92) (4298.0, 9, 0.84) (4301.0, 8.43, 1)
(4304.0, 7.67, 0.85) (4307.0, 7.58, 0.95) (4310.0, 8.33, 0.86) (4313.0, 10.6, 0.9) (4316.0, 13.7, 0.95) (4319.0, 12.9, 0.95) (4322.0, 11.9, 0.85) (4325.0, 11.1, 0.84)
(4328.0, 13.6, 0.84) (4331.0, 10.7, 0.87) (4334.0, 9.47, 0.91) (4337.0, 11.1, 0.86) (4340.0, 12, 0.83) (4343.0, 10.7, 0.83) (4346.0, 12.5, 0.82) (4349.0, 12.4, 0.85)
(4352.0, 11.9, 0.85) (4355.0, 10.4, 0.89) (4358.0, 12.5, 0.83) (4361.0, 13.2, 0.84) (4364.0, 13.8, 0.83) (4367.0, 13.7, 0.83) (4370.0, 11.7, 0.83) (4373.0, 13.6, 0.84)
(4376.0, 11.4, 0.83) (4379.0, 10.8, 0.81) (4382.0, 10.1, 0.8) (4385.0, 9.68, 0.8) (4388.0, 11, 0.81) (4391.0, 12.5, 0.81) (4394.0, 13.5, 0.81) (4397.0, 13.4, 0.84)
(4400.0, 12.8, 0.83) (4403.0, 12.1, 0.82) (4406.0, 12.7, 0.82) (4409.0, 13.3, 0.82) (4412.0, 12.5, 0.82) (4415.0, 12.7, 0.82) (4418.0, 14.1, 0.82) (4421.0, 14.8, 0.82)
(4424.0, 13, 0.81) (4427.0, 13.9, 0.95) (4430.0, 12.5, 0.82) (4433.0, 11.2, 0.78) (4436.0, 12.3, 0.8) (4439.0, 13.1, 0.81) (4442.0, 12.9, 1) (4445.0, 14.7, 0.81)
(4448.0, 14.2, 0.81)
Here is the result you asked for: 2.3 angstrom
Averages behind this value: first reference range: 10.9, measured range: 10.8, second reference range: 12.1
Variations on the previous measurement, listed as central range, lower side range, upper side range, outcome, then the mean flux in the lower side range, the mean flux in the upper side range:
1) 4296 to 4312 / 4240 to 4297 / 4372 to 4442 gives 4.2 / 10.9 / 12.5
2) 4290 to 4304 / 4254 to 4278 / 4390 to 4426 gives 2.6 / 11.3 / 13.1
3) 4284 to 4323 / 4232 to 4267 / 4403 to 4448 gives 4.3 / 10.8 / 13.1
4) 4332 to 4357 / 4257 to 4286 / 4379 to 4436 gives 1.3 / 11.3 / 12.5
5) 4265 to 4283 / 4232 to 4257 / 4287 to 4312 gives -2.0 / 10.3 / 9.17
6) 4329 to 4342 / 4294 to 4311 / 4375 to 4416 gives -1.6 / 8.46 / 12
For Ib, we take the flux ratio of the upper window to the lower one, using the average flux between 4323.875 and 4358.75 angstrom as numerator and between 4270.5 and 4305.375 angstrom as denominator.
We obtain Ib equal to 1.12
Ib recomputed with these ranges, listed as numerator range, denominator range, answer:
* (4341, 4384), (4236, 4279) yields 1.11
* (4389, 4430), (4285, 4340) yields 1.24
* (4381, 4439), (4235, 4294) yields 1.15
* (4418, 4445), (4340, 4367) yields 1.07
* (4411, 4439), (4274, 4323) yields 1.24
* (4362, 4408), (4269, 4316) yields 1.21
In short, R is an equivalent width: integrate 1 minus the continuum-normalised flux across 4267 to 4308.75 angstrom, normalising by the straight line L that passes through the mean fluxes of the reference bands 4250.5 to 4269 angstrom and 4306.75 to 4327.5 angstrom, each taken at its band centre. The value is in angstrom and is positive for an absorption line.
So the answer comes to 4.4 angstrom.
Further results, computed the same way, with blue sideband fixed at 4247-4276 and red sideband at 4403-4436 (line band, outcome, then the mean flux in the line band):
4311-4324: -0.4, 12.1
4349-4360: 0.3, 11.8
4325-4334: 0.2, 11.5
